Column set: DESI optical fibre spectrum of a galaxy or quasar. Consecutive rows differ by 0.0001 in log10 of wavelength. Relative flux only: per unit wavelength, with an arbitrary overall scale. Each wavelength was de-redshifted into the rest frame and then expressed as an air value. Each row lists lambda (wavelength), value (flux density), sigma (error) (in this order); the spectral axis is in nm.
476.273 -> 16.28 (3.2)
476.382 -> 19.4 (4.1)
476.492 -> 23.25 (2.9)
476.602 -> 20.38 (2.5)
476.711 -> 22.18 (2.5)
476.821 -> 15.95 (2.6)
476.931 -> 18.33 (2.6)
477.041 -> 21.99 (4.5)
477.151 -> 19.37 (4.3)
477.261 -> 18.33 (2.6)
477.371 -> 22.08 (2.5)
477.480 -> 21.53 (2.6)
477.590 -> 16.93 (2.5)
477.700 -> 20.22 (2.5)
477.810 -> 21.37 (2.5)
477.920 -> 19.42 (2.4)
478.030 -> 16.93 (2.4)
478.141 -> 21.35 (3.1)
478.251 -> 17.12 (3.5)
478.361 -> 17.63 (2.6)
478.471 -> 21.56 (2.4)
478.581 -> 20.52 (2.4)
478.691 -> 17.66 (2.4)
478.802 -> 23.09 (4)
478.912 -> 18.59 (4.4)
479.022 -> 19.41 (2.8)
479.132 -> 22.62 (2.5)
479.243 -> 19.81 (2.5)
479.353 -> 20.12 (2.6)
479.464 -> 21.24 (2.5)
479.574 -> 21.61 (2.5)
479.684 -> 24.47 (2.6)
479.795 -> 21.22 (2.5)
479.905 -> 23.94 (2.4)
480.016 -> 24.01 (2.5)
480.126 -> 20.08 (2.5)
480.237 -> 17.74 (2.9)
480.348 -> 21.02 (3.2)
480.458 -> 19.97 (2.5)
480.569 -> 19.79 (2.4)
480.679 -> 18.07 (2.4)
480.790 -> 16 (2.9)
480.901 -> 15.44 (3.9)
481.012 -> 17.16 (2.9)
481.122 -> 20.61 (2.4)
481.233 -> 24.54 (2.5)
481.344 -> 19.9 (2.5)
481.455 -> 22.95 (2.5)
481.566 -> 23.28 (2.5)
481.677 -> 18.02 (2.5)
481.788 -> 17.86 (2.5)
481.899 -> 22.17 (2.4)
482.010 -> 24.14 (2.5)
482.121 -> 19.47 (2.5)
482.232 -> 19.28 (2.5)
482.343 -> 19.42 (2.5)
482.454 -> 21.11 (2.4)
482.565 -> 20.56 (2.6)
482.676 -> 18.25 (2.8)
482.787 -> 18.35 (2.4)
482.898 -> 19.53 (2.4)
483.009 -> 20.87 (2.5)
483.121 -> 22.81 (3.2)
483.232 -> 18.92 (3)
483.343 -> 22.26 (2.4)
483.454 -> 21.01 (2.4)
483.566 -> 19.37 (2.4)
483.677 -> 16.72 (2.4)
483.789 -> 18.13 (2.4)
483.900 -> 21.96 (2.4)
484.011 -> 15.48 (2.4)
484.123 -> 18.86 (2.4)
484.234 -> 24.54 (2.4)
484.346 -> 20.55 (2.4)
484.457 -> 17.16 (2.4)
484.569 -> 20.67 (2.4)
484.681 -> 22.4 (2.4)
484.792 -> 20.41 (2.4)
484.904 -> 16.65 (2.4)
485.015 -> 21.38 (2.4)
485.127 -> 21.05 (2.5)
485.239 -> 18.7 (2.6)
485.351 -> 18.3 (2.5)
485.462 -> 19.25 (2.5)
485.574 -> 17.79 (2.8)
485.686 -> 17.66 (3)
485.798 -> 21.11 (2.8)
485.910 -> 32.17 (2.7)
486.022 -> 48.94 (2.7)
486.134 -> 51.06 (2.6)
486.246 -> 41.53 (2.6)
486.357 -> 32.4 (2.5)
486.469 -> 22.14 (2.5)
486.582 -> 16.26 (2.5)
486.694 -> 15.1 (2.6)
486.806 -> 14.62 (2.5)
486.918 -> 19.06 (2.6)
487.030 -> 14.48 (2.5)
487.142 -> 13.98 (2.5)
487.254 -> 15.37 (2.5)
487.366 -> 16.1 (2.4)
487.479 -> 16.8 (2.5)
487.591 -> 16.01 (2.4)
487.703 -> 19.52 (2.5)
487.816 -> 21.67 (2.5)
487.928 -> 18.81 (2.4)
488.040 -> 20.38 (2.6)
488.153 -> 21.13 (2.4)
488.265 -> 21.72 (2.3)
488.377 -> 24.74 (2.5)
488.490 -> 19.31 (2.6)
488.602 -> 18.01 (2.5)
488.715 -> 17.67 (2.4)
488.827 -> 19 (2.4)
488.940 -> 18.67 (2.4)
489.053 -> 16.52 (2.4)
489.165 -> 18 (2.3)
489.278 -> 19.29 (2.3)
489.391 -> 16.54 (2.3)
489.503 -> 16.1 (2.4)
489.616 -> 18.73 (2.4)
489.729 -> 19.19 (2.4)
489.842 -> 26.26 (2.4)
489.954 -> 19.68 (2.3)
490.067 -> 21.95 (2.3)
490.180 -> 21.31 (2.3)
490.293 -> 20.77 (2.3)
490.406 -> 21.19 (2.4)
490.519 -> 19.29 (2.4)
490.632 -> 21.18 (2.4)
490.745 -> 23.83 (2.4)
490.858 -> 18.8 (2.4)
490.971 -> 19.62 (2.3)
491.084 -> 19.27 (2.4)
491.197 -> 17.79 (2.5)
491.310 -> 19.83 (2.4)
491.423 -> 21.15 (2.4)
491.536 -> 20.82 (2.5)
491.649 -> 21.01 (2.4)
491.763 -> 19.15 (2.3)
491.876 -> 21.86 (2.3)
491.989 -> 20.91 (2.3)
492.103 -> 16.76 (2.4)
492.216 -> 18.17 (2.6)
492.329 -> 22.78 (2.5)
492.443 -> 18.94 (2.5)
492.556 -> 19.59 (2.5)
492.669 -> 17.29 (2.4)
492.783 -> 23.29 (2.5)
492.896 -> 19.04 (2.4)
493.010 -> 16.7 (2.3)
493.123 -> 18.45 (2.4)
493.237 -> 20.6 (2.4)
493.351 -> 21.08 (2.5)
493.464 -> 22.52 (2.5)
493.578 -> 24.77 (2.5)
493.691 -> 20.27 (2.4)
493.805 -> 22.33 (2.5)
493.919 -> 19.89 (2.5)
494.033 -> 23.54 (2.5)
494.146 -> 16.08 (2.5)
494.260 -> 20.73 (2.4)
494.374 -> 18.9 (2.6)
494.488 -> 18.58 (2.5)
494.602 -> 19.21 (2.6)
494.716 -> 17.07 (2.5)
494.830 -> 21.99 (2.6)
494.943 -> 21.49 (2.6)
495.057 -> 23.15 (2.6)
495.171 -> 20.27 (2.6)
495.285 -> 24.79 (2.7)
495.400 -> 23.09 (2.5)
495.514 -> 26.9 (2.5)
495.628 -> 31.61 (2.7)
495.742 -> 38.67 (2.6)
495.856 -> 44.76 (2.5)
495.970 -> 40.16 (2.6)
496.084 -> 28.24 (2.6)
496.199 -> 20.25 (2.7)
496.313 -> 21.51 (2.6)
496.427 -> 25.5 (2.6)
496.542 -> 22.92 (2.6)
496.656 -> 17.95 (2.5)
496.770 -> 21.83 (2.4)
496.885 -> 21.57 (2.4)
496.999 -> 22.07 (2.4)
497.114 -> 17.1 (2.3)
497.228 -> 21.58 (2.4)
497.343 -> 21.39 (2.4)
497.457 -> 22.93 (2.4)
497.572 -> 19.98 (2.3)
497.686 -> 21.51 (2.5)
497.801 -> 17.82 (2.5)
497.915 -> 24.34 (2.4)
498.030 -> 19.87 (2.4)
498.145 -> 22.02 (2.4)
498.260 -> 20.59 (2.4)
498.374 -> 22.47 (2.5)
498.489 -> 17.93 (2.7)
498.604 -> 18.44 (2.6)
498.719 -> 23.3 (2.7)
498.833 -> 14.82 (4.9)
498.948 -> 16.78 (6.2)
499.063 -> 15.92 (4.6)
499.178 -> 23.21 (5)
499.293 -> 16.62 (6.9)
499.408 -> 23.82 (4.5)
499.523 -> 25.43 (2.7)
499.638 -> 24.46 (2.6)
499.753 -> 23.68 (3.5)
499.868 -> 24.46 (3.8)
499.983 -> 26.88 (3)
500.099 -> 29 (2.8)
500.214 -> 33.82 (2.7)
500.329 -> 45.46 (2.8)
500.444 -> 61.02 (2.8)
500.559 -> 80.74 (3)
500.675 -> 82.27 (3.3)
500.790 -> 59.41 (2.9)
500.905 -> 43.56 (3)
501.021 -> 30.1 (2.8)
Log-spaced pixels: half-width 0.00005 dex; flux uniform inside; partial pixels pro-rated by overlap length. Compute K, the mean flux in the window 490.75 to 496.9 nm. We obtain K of 22.1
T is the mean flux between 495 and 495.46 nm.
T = 22.8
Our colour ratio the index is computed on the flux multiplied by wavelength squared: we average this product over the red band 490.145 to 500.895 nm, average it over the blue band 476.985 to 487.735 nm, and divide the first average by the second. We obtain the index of 1.2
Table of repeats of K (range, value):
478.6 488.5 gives 20.9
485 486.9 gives 25.2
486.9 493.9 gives 19.6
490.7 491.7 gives 20.2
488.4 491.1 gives 19.7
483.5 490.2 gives 20.8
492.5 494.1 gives 20.6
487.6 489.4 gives 19.4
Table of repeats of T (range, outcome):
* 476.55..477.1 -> 19.8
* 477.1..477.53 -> 20.4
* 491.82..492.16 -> 19.8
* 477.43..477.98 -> 19.9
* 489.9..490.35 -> 20.9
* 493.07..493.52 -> 20.7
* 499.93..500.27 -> 29.9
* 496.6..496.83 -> 19.9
